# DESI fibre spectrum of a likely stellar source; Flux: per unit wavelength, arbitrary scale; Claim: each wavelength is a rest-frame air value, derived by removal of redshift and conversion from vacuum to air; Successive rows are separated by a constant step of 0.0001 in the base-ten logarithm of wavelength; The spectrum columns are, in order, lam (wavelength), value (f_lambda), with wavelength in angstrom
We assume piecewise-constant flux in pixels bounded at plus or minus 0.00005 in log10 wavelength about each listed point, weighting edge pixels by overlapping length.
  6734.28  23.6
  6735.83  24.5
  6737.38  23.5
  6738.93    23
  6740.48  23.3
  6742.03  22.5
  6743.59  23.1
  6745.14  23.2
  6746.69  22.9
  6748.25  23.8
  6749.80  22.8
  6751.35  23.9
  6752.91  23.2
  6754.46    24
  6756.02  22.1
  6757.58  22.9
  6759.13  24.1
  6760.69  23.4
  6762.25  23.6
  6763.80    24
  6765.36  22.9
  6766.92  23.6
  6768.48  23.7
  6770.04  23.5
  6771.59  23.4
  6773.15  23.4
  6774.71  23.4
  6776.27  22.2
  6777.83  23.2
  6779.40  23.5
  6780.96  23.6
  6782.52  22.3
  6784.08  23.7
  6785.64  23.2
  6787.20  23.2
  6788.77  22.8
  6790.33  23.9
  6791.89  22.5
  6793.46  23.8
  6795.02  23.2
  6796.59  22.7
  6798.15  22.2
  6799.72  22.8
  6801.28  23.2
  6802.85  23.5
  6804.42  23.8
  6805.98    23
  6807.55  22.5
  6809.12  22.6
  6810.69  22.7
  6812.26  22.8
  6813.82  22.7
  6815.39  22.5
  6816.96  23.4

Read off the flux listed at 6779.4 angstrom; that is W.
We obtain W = 23.5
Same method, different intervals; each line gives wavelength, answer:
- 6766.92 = 23.6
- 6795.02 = 23.2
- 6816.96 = 23.4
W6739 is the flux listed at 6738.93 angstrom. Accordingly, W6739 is 23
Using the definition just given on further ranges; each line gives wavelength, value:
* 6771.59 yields 23.4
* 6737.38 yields 23.5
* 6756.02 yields 22.1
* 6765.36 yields 22.9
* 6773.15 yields 23.4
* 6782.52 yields 22.3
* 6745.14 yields 23.2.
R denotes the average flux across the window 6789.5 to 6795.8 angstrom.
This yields 23.4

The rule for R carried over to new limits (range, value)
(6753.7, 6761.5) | 23.3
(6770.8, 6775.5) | 23.4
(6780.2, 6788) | 23.2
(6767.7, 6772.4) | 23.6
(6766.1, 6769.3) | 23.6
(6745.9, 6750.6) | 23.2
